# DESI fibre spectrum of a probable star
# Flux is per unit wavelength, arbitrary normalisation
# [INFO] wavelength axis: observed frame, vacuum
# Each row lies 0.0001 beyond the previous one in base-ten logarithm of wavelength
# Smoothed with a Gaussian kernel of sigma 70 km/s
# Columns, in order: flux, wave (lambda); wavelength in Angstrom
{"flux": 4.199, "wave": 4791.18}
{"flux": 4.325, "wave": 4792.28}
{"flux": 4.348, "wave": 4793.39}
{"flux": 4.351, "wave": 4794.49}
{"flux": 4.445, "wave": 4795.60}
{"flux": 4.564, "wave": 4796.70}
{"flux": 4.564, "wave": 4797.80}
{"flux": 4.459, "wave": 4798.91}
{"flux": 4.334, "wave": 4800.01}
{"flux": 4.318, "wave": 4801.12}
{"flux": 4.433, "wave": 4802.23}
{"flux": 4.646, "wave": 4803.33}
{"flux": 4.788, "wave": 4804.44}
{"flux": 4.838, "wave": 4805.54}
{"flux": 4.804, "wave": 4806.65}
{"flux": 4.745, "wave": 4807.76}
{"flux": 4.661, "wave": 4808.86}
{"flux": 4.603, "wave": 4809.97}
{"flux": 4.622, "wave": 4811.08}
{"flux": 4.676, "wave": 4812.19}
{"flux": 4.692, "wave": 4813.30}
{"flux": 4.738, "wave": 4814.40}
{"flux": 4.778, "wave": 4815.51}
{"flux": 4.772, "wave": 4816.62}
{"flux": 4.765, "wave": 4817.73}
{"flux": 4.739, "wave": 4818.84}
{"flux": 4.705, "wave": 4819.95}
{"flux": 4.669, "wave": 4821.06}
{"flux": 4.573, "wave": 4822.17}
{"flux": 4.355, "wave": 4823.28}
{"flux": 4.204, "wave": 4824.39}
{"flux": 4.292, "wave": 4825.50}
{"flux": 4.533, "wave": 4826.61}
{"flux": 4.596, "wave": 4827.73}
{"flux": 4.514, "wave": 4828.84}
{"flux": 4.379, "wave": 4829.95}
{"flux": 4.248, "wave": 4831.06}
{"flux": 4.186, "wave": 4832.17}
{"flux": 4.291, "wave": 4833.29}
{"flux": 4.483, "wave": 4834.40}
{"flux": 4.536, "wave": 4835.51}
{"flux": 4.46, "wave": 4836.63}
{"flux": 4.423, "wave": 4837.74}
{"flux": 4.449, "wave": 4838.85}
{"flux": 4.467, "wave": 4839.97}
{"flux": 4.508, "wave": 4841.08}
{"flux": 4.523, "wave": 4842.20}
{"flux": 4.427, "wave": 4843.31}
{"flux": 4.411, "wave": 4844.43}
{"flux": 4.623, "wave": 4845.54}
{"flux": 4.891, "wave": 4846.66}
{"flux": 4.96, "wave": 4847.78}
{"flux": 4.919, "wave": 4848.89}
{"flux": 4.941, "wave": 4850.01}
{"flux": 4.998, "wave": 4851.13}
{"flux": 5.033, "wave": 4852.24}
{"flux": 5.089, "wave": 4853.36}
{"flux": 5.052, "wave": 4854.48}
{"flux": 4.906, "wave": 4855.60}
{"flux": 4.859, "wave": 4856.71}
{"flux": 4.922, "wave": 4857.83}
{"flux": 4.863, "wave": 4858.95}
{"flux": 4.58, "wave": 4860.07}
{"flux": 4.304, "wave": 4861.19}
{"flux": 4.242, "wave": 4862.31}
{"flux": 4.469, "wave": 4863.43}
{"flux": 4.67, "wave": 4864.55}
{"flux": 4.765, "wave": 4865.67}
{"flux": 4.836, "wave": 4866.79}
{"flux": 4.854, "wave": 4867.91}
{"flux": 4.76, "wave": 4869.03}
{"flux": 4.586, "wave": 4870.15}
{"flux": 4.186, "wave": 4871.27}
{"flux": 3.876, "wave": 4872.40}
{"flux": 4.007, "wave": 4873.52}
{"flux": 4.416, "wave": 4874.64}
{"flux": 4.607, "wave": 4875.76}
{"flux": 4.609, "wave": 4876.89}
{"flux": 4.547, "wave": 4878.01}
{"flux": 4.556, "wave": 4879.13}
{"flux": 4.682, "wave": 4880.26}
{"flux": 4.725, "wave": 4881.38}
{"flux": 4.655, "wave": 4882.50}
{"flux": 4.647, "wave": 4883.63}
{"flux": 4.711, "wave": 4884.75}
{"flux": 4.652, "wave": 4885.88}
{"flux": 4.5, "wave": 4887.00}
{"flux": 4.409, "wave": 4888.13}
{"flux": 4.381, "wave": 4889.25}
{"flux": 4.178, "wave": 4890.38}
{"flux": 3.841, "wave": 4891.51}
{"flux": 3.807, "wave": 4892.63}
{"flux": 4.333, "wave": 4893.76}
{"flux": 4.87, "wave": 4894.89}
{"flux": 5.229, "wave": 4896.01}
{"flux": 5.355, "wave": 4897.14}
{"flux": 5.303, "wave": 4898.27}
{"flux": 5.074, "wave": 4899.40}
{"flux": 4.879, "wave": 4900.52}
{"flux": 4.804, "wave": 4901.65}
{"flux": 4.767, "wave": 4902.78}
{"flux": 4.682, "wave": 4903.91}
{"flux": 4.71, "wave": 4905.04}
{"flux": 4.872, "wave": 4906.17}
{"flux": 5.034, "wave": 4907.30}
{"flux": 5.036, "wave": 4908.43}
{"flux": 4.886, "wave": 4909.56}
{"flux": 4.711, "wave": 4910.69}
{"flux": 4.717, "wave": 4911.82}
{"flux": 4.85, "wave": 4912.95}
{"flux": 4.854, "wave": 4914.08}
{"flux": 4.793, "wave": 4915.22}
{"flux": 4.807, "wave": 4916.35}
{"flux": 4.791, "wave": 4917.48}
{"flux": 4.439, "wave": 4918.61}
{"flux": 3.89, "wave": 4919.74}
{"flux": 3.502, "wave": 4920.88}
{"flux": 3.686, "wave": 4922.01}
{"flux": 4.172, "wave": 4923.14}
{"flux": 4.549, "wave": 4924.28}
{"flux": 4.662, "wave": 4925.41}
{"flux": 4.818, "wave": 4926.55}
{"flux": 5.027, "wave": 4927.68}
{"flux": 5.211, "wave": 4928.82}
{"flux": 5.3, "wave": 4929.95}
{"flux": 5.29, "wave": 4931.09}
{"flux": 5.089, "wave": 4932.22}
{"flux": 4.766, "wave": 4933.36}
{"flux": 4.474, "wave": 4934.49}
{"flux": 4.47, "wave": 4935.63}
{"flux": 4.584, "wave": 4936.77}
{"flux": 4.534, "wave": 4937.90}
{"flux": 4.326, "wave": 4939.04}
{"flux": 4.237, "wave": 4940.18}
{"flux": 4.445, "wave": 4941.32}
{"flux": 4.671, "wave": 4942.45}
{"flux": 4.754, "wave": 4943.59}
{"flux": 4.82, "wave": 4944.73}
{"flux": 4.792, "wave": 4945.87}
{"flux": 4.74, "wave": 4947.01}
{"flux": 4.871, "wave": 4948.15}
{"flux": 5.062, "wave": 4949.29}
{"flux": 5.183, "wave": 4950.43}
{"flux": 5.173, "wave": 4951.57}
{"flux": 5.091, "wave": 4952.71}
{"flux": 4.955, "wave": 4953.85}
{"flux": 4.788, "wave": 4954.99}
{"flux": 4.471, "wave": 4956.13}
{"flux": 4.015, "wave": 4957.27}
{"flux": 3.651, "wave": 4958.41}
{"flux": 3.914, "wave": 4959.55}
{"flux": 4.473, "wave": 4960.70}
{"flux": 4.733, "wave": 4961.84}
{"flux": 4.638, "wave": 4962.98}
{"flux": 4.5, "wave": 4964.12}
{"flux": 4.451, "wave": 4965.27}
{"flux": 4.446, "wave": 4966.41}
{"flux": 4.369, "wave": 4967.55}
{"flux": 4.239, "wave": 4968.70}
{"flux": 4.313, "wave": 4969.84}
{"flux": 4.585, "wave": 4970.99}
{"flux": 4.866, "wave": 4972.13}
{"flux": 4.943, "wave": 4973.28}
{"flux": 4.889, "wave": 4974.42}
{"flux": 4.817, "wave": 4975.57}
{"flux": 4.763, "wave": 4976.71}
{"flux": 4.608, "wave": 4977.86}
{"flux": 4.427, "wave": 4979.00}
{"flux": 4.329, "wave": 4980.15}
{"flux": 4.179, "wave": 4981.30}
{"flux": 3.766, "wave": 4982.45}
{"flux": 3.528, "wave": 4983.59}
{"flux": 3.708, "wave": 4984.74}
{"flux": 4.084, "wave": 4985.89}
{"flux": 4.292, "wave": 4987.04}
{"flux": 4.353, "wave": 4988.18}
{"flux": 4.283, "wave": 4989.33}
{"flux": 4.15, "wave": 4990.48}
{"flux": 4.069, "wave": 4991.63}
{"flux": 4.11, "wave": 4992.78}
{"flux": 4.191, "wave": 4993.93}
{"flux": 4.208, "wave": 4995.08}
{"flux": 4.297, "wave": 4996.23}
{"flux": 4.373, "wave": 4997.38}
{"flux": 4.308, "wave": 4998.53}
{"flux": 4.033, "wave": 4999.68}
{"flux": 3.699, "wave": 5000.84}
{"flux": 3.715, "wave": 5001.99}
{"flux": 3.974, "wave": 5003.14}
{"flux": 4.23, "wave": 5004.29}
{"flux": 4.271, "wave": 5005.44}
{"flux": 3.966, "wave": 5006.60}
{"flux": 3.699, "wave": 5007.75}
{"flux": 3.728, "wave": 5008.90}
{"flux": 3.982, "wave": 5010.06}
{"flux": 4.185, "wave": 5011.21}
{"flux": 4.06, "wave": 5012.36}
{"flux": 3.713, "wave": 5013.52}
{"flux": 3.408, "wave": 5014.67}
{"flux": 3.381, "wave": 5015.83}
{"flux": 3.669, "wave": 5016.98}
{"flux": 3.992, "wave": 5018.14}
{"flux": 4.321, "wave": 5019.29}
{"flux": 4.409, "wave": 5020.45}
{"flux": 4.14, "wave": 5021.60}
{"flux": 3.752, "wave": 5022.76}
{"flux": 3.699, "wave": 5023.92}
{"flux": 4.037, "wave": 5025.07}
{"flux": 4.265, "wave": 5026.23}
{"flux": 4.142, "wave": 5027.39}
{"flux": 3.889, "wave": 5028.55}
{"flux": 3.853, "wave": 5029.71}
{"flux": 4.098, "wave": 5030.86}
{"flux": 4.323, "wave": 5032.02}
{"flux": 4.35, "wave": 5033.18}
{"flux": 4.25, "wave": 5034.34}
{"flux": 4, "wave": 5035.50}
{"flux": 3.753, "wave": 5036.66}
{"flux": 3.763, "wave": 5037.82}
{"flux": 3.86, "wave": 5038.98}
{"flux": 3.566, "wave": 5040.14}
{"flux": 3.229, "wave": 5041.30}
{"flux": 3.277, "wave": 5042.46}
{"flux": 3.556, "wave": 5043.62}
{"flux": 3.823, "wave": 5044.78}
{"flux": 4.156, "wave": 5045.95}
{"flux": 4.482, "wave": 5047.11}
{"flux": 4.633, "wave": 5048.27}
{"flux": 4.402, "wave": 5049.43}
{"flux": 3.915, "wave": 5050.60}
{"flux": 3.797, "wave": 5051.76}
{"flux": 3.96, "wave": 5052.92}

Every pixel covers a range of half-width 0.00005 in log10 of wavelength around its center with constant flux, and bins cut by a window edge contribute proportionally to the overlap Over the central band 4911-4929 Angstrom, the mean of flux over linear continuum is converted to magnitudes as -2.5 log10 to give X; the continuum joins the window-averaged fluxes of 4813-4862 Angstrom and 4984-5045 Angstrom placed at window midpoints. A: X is -0.05 mag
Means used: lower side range 4.63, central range 4.53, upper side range 3.97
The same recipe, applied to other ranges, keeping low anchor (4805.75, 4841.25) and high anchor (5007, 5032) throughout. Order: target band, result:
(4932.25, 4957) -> -0.14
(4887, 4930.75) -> -0.09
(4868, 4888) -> -0.03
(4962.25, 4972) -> -0.09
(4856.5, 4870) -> -0.06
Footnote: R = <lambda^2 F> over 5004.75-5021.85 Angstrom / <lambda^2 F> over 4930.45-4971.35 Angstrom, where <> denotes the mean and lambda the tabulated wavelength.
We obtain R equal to 0.87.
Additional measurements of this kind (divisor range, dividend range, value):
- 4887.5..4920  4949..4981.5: 1.00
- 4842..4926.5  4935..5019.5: 0.97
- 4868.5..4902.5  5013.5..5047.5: 0.90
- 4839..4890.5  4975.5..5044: 0.92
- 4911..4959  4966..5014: 0.92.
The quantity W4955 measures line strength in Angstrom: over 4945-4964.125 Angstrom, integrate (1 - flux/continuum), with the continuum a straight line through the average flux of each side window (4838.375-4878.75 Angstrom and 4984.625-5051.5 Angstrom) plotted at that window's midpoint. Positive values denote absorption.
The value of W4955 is -1.8 Angstrom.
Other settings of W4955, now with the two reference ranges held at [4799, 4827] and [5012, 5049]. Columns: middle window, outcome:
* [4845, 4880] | -1.7 Angstrom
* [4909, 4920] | -1.0 Angstrom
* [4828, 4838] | 0.3 Angstrom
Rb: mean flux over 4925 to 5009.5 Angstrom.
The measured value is 4.45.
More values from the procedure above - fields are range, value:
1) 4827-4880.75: 4.59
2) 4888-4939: 4.68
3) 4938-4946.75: 4.58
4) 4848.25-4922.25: 4.65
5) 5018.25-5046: 3.93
